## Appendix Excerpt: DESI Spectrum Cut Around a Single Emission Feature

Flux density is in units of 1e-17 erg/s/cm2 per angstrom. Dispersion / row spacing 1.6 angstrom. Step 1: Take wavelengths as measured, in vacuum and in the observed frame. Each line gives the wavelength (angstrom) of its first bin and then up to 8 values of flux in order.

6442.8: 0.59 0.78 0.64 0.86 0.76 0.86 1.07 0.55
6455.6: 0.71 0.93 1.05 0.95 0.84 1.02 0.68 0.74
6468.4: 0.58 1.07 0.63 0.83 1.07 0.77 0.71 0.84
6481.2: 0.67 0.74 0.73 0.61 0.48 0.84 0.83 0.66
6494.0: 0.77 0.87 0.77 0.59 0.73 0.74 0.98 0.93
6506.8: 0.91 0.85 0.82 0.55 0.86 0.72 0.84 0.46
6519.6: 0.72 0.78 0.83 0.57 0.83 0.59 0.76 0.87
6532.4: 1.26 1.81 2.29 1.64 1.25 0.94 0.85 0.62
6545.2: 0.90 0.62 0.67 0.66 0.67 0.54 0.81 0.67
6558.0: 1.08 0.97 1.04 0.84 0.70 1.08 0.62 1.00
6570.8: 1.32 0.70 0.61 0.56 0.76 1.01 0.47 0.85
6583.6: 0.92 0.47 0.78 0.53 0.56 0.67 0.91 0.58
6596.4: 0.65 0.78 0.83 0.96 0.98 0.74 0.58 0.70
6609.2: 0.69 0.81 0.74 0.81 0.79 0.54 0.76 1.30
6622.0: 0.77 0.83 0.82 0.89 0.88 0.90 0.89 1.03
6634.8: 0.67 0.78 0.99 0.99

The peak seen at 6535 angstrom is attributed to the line H-beta 4861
